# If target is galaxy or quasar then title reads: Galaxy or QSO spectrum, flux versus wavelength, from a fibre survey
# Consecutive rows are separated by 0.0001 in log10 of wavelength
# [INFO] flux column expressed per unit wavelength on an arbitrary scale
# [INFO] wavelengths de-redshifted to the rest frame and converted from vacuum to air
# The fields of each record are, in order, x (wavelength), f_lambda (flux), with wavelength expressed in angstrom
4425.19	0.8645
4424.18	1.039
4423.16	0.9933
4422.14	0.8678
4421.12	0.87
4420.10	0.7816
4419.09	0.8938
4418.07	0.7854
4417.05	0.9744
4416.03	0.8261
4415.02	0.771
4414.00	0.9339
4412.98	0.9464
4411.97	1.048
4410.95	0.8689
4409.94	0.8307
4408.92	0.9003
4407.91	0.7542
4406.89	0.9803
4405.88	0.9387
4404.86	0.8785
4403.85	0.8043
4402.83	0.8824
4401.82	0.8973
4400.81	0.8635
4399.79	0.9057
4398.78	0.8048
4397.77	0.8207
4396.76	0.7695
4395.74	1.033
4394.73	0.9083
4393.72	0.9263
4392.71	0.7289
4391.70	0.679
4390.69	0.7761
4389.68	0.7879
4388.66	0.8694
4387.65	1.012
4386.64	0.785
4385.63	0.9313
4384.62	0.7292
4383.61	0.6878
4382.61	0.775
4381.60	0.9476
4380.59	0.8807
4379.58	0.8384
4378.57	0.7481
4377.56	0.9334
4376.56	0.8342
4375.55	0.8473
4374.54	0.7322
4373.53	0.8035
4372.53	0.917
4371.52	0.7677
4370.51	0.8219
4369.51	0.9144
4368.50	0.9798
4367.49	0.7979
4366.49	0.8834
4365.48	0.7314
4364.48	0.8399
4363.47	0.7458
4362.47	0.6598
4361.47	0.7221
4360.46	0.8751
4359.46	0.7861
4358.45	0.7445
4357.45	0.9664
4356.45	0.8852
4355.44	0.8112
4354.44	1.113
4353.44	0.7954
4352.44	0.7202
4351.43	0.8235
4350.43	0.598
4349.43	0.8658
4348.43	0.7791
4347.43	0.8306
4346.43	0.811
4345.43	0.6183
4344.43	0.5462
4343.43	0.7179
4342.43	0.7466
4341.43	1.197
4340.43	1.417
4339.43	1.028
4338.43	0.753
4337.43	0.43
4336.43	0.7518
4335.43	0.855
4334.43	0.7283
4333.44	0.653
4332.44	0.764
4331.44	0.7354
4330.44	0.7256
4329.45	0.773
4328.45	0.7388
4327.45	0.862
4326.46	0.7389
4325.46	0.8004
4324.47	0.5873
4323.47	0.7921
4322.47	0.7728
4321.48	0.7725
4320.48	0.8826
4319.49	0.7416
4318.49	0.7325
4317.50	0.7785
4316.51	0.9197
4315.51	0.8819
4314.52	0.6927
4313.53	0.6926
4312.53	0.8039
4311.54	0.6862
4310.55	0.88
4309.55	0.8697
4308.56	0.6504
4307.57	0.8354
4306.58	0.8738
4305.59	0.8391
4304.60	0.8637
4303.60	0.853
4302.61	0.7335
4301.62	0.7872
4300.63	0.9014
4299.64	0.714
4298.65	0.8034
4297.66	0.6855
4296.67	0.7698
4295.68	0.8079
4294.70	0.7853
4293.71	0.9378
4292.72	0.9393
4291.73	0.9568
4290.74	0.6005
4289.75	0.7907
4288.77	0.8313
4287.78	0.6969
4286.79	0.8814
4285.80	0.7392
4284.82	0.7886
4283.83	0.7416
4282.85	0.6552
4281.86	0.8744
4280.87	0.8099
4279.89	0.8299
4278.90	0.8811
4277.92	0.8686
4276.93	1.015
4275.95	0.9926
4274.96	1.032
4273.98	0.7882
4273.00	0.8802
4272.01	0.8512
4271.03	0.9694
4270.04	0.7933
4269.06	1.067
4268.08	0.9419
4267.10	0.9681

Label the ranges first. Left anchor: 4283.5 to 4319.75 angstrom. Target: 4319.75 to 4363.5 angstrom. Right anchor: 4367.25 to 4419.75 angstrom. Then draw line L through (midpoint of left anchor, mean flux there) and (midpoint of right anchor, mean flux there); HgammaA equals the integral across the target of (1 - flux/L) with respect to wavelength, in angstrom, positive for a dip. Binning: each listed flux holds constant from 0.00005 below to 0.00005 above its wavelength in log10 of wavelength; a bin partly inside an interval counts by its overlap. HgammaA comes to 1.5 angstrom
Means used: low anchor 0.797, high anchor 0.855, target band 0.794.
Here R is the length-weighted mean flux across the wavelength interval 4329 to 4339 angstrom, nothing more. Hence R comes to 0.719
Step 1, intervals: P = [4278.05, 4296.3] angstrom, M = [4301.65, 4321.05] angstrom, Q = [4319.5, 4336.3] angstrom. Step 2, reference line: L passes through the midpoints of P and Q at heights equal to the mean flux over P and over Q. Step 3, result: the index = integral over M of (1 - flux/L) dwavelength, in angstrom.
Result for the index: -0.5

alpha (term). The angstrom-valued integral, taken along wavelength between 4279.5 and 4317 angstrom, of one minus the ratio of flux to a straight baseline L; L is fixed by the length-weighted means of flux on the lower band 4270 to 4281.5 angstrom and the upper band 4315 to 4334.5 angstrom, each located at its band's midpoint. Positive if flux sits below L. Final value 1.7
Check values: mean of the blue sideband 0.896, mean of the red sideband 0.77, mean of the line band 0.8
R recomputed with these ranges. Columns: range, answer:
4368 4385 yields 0.834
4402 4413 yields 0.892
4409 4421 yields 0.879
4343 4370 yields 0.799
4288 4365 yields 0.797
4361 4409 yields 0.837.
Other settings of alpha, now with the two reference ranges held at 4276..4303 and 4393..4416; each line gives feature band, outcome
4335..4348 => 0.3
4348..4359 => 0.3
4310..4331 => 1.4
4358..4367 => 0.8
